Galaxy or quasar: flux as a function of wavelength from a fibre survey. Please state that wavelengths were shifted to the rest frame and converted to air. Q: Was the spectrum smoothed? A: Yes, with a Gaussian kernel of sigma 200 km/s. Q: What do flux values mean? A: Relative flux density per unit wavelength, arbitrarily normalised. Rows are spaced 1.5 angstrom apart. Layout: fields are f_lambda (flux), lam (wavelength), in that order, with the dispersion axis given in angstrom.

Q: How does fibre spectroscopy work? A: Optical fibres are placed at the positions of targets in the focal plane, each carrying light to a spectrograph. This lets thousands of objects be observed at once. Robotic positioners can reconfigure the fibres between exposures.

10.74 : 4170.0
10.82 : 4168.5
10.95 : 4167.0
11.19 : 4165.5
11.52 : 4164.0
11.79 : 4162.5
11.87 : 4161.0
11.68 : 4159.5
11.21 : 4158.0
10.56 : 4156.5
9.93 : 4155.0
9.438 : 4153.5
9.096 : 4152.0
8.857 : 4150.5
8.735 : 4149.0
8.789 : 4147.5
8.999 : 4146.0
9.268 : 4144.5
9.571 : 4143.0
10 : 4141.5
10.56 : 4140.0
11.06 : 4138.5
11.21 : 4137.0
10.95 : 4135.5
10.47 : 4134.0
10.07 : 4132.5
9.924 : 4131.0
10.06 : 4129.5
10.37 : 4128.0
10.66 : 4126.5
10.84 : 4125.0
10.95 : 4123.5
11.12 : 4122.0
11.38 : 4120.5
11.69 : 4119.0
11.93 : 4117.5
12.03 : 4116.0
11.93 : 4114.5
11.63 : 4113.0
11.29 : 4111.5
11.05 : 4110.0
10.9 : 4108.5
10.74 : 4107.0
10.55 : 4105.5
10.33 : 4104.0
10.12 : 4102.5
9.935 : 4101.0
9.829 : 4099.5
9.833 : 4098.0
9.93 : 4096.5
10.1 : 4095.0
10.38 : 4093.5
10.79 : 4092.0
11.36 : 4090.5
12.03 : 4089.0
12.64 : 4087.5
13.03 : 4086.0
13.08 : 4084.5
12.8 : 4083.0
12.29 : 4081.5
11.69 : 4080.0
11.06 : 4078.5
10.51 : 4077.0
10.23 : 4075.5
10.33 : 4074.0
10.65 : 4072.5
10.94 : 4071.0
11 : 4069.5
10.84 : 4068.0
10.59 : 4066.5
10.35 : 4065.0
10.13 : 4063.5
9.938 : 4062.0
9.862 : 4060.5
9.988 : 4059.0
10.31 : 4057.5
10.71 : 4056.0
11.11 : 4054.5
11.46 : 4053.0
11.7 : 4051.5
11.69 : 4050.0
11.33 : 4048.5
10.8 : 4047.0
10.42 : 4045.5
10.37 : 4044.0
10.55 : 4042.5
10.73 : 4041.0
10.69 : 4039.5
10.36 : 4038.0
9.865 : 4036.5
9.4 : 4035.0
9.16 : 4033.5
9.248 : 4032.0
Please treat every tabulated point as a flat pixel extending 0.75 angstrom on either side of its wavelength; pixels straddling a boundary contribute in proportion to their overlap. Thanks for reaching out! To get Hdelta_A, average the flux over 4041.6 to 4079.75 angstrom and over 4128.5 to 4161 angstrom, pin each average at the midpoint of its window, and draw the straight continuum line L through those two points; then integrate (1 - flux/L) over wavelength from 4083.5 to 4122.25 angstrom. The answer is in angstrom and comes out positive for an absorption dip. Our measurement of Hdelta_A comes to -2.9 angstrom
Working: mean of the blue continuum 10.7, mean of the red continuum 10.1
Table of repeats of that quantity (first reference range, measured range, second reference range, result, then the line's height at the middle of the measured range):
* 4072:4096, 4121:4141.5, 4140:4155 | -1.62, 9.84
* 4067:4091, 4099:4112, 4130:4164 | 0.57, 11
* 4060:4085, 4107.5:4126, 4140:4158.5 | -2.24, 10.1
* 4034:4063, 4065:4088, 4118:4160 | -2.01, 10.5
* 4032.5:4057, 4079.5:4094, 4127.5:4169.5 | -2.12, 10.5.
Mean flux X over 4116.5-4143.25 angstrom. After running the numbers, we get 10.7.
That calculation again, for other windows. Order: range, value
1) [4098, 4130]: 10.9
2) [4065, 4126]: 11.1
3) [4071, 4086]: 11.5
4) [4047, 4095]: 11.1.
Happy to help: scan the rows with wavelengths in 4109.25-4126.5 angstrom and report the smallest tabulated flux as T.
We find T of 10.66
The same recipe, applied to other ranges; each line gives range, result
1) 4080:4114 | 9.829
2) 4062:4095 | 9.938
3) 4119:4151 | 8.735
